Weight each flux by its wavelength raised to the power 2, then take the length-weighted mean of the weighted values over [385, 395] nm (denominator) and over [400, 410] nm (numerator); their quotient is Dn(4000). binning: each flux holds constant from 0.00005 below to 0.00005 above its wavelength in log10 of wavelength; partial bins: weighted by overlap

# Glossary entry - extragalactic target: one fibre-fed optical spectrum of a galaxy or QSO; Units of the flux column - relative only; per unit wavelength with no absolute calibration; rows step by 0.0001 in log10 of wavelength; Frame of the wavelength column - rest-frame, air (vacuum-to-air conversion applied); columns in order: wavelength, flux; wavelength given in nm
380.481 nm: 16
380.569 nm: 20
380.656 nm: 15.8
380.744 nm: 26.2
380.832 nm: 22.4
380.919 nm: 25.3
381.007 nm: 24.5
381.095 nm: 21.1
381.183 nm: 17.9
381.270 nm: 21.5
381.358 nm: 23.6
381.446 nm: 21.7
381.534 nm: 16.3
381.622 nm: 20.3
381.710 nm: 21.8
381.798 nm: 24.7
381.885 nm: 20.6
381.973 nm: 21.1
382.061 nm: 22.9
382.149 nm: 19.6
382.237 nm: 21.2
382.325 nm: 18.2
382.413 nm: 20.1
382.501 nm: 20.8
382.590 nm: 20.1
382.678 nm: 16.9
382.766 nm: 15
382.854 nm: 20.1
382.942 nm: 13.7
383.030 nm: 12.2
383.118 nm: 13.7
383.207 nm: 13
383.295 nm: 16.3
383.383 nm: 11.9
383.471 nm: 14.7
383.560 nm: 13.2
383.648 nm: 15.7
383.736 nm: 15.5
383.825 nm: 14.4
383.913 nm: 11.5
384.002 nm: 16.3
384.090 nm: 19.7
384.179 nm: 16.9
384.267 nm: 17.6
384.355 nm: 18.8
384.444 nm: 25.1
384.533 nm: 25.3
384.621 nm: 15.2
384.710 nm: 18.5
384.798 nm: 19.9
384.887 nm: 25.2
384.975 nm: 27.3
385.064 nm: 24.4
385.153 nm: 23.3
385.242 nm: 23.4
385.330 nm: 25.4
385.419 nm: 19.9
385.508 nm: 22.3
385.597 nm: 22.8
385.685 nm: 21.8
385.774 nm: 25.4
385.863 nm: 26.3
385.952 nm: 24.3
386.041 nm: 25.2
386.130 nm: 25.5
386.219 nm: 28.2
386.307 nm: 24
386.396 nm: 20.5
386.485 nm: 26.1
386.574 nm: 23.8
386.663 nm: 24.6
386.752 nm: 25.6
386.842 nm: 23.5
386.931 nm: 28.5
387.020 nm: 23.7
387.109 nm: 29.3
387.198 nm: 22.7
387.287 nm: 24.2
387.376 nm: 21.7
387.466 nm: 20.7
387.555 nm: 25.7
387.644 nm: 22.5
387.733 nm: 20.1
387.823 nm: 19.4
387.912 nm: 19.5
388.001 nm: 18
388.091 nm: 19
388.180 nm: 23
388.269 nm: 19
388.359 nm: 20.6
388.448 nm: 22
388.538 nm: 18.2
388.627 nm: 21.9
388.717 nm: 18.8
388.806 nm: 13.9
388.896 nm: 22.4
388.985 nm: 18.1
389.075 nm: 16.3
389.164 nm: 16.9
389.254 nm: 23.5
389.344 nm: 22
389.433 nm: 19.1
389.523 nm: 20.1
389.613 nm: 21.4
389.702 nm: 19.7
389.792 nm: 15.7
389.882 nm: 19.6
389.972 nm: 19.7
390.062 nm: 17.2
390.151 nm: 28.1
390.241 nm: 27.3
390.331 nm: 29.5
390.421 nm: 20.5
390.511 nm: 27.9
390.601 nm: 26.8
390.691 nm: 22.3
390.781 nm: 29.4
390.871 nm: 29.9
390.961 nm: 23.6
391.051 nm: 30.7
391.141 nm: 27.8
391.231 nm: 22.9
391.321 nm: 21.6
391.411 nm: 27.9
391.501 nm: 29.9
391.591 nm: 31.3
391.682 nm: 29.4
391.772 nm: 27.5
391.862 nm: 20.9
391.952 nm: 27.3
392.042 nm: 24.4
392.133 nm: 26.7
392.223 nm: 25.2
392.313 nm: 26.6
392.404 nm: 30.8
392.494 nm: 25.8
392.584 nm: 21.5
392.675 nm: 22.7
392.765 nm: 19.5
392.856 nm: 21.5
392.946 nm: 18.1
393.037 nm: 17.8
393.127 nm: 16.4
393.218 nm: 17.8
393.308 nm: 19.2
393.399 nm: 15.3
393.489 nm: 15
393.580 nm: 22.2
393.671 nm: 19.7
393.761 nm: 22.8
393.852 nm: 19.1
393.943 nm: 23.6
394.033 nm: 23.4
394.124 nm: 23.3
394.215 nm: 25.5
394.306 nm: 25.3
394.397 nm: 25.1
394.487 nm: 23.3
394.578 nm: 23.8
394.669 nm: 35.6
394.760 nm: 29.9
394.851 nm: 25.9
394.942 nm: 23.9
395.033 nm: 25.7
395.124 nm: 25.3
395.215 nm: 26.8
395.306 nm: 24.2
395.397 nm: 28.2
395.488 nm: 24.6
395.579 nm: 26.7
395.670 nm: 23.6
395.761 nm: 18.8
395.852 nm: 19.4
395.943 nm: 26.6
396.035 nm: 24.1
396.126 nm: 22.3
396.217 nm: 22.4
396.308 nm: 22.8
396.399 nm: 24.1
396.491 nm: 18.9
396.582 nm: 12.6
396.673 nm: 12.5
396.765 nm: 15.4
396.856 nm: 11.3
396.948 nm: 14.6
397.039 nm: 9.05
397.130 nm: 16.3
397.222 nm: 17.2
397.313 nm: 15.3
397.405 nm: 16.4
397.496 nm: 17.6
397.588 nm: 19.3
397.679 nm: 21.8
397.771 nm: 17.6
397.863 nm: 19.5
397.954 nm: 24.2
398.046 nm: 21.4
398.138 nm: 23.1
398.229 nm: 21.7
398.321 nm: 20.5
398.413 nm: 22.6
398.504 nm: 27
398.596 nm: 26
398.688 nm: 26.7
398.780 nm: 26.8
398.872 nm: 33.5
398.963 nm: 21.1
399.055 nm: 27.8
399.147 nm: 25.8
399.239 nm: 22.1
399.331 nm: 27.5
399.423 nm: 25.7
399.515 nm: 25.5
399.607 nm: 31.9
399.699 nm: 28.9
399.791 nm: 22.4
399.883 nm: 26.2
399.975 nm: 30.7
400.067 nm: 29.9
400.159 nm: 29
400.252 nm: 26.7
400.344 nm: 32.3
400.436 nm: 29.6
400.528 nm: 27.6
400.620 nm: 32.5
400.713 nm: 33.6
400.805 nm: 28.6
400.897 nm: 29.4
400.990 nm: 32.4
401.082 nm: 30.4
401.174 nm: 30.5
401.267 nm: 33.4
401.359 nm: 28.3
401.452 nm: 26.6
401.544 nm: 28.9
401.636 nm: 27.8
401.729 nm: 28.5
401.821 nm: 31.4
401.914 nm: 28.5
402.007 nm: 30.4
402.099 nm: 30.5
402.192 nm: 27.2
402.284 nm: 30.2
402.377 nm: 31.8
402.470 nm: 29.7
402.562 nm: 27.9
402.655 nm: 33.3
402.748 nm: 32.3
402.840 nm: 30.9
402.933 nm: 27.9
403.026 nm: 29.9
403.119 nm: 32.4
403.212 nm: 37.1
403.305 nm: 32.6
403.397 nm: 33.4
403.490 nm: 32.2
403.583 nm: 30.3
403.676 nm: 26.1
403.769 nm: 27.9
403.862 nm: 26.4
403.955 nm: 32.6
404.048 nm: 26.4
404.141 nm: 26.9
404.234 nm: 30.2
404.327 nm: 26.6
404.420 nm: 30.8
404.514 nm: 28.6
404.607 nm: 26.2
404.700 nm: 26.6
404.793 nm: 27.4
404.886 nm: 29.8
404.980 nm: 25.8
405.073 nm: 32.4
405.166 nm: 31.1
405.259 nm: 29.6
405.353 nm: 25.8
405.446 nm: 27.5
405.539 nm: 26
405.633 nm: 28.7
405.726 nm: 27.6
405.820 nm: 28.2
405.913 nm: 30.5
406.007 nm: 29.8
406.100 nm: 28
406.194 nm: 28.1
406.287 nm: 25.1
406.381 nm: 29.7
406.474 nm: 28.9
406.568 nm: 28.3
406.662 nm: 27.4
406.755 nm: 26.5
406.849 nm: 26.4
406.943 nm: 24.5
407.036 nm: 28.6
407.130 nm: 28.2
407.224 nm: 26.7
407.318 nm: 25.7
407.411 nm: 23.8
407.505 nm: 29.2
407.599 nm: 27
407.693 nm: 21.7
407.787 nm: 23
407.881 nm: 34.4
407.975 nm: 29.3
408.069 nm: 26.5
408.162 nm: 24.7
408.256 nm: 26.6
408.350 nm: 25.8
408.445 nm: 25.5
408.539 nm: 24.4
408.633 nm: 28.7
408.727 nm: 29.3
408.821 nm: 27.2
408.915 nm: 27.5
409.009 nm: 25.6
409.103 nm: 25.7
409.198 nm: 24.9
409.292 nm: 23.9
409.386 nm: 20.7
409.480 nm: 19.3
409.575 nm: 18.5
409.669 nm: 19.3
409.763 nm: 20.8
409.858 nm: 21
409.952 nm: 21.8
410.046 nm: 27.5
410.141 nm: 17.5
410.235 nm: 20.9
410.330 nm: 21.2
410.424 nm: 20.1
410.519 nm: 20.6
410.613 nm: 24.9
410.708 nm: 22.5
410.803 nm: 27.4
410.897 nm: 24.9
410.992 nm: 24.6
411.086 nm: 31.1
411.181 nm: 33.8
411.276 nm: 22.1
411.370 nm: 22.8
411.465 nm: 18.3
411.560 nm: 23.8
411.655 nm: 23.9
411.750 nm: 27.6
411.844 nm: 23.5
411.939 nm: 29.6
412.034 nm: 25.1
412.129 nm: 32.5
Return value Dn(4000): 1.30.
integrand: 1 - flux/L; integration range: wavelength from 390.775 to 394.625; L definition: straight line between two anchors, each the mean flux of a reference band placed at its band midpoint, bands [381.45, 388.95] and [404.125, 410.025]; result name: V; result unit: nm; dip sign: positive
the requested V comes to -0.18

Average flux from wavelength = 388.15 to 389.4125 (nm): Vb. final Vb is 19.7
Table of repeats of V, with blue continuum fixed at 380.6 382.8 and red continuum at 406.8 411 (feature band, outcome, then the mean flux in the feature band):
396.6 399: 0.34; 19.9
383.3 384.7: 0.29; 16.8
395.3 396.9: 0.13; 21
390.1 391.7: -0.35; 27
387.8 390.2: 0.23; 19.8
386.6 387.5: -0.12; 24.5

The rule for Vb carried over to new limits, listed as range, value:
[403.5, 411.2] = 26.3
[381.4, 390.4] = 20.7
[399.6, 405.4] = 29.6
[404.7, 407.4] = 27.9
